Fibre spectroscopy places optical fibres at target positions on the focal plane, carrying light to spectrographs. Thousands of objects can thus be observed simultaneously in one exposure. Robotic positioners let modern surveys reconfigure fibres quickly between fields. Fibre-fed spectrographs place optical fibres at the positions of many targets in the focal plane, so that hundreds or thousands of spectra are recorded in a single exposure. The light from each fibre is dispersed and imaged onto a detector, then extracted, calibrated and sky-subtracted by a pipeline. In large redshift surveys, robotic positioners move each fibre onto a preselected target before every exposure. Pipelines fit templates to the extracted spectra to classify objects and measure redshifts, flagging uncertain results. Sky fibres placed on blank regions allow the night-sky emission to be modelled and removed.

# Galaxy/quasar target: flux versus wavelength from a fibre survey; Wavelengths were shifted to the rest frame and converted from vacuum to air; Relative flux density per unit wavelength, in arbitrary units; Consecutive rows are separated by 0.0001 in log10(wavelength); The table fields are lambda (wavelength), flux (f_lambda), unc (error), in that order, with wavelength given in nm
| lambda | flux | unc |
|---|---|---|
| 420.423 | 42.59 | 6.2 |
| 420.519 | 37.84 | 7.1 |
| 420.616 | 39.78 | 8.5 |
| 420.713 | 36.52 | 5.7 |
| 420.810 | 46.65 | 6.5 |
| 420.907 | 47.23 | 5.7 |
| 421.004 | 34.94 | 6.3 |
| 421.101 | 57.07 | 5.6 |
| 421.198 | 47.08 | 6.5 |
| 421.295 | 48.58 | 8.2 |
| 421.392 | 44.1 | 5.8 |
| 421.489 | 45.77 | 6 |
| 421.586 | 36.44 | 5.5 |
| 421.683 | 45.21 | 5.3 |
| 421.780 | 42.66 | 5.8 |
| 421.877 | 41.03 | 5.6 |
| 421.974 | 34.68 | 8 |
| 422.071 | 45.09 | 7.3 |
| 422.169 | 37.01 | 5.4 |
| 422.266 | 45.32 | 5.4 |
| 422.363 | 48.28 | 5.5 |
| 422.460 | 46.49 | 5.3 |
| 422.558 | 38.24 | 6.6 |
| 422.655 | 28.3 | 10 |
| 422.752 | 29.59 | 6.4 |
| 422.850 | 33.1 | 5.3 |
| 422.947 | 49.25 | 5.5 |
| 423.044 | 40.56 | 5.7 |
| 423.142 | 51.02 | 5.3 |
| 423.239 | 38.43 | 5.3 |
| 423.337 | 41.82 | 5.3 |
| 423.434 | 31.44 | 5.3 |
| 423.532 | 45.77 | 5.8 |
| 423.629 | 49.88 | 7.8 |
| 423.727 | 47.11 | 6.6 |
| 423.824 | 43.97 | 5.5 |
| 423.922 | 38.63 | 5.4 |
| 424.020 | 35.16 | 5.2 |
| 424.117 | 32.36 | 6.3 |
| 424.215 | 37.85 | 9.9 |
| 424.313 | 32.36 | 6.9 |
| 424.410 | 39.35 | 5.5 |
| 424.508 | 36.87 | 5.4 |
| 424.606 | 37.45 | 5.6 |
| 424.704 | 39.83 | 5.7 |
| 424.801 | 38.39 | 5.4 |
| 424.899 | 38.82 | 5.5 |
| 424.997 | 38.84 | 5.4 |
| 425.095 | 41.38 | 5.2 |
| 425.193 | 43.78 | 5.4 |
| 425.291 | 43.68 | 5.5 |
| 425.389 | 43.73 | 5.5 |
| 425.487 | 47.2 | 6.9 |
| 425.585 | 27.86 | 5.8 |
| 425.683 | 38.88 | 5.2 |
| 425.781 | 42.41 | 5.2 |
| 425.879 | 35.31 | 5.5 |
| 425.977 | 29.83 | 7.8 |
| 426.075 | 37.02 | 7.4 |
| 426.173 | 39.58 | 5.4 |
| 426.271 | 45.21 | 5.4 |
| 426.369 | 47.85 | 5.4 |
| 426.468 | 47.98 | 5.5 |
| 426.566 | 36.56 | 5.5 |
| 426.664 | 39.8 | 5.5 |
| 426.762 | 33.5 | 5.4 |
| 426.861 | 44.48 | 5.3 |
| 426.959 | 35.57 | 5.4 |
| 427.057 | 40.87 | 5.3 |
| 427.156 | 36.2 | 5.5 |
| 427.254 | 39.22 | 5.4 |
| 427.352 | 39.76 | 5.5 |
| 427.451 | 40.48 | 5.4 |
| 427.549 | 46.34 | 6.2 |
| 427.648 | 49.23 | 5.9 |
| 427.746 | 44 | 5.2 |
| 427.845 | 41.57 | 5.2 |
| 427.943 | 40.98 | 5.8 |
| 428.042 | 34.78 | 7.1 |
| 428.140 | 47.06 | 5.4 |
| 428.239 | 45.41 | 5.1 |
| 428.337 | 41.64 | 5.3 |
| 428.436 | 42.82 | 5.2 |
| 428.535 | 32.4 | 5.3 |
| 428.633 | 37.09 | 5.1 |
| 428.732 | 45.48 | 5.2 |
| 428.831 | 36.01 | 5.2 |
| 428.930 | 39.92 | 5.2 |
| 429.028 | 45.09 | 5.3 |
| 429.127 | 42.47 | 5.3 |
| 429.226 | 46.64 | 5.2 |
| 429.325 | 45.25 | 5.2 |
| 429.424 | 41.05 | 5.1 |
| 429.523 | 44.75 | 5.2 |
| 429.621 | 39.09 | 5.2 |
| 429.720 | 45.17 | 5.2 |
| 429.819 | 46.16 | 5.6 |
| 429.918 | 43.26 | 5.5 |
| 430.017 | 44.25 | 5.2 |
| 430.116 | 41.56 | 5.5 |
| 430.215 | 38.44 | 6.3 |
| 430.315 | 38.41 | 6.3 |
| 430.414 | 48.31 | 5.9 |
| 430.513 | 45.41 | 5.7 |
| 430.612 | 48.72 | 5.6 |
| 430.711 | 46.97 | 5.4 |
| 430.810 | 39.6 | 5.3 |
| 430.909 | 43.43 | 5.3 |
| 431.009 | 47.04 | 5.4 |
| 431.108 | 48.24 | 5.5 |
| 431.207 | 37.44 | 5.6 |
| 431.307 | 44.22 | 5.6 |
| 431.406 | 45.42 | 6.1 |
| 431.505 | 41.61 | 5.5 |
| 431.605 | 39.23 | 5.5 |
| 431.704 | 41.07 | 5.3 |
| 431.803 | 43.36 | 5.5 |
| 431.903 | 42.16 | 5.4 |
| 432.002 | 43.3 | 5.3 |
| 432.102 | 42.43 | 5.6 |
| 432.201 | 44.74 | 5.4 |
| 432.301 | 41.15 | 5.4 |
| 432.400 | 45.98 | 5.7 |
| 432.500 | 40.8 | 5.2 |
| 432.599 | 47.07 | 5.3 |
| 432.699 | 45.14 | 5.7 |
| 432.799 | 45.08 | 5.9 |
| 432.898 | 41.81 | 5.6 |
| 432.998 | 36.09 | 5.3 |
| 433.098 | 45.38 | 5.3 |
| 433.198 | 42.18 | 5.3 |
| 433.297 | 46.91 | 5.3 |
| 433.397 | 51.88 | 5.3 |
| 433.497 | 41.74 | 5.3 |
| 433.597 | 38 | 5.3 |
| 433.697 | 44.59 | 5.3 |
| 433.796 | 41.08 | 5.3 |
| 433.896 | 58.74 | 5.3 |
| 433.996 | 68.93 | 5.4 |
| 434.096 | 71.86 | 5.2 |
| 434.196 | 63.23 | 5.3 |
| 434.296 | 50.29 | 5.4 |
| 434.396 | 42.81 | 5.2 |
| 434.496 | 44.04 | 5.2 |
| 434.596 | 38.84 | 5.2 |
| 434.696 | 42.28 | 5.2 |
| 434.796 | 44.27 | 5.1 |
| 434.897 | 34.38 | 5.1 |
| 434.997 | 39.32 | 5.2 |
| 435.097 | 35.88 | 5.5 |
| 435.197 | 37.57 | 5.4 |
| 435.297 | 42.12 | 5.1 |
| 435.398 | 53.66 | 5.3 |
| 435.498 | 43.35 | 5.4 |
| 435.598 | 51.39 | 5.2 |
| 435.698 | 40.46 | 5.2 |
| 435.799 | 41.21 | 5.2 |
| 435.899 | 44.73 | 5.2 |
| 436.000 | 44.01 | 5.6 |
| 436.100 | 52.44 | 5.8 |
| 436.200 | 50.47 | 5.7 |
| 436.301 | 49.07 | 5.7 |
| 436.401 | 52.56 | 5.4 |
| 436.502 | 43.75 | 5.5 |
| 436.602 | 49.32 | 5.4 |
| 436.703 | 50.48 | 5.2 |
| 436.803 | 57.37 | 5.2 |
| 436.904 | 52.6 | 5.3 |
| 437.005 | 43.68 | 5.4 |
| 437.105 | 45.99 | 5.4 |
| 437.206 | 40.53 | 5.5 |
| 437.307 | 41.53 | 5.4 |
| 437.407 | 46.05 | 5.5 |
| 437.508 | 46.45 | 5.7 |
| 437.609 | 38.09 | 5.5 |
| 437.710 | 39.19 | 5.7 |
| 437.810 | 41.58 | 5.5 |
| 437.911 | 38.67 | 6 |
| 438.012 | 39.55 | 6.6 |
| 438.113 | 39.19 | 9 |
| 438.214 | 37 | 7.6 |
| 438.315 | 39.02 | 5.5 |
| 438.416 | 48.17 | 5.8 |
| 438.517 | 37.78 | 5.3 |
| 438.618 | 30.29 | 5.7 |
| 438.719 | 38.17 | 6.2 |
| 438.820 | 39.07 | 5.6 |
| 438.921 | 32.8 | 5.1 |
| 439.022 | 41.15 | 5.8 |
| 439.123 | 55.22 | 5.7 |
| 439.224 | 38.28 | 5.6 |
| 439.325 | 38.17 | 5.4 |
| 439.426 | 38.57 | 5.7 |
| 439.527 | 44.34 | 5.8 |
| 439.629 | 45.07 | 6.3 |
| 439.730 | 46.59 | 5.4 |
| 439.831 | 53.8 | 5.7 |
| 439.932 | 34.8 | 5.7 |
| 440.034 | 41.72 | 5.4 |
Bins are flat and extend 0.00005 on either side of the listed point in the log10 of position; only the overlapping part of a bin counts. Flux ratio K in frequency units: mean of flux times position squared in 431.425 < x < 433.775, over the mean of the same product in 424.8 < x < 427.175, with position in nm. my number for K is 1.12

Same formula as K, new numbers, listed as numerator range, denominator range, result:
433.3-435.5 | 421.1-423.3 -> 1.18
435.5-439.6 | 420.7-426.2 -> 1.14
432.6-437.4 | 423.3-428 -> 1.21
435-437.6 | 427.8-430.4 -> 1.14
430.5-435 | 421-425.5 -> 1.15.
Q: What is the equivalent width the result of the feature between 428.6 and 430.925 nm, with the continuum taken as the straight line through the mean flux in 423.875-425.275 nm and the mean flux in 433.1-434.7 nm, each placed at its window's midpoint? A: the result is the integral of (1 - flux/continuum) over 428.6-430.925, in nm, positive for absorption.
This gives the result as 0.066 nm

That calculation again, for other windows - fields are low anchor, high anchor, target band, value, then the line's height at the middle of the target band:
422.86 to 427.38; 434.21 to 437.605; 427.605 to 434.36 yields -0.23 nm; 42.9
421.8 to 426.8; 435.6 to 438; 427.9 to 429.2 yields 0.03 nm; 41.9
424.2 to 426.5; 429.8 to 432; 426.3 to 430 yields -0.03 nm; 41.5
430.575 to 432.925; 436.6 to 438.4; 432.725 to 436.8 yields -0.27 nm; 43.6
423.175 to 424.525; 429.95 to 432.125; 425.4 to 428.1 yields 0.06 nm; 41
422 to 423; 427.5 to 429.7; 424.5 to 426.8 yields 0.08 nm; 41.2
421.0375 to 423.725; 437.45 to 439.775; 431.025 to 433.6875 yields -0.13 nm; 41.2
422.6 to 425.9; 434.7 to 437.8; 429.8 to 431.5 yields -0.06 nm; 42.4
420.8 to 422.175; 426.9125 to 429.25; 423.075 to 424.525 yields 0.09 nm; 42.8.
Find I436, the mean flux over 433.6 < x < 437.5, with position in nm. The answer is 47.1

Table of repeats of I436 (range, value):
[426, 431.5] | 42.2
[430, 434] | 44.1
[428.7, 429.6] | 42.8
